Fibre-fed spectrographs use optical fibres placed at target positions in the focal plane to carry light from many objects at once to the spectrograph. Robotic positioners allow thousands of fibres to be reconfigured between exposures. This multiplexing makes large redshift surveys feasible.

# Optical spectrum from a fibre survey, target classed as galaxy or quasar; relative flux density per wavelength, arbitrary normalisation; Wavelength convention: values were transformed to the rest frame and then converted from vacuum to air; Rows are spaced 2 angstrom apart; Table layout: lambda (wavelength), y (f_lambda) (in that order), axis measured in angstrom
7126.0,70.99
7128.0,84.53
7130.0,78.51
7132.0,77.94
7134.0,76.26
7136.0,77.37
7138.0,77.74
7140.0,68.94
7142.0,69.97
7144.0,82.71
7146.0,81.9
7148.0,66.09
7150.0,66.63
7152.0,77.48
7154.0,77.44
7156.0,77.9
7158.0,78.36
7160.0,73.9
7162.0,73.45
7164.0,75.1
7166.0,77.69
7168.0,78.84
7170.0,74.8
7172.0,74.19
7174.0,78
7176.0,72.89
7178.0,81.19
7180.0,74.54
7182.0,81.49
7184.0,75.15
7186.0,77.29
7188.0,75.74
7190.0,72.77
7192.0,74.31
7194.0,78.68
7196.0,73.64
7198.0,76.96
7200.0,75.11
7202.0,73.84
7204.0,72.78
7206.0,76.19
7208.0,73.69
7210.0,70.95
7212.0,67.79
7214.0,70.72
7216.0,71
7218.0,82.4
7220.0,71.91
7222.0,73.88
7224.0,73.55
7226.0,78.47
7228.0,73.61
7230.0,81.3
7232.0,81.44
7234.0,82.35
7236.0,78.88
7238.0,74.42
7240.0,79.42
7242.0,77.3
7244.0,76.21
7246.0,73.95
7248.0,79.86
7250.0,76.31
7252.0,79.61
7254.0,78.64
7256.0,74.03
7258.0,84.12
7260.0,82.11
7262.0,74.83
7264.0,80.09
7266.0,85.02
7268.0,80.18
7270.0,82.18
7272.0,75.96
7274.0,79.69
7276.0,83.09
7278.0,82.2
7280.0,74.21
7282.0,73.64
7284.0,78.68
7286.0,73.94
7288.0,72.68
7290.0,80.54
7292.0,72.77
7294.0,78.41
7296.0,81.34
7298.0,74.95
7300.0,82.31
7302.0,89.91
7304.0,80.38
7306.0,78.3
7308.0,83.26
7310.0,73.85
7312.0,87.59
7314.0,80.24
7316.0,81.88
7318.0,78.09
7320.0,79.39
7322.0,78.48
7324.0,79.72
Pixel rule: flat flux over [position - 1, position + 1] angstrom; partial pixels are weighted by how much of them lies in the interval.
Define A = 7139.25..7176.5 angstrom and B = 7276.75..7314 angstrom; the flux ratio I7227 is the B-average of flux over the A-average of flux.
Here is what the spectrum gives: 1.1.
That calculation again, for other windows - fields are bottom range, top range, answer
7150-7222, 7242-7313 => 1.05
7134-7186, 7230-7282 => 1.04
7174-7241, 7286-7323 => 1.05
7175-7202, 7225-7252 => 1.03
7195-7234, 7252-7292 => 1.05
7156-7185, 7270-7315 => 1.03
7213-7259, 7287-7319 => 1.03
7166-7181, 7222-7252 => 1.02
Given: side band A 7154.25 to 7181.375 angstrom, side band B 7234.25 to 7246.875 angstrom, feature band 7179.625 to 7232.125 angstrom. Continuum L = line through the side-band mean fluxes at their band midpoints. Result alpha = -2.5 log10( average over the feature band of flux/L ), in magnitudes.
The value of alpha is 0.02 mag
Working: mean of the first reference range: 76.3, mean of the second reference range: 77.1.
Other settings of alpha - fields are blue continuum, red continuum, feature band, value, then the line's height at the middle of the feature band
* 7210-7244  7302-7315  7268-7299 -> 0.027 mag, 79.7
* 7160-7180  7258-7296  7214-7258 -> 0.007 mag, 77.6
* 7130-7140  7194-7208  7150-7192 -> -0.006 mag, 75.7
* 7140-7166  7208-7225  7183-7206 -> -0.023 mag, 73.6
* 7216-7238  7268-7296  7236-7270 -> -0.015 mag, 77.5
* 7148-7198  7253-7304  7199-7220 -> 0.051 mag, 76.9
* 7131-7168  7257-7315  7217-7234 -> 0.005 mag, 77.7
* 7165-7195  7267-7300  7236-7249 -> 0.005 mag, 77.4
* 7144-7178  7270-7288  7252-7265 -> -0.024 mag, 77.3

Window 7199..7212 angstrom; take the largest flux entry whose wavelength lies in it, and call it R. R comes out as 76.19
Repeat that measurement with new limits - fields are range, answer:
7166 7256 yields 82.4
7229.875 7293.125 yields 85.02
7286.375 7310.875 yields 89.91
